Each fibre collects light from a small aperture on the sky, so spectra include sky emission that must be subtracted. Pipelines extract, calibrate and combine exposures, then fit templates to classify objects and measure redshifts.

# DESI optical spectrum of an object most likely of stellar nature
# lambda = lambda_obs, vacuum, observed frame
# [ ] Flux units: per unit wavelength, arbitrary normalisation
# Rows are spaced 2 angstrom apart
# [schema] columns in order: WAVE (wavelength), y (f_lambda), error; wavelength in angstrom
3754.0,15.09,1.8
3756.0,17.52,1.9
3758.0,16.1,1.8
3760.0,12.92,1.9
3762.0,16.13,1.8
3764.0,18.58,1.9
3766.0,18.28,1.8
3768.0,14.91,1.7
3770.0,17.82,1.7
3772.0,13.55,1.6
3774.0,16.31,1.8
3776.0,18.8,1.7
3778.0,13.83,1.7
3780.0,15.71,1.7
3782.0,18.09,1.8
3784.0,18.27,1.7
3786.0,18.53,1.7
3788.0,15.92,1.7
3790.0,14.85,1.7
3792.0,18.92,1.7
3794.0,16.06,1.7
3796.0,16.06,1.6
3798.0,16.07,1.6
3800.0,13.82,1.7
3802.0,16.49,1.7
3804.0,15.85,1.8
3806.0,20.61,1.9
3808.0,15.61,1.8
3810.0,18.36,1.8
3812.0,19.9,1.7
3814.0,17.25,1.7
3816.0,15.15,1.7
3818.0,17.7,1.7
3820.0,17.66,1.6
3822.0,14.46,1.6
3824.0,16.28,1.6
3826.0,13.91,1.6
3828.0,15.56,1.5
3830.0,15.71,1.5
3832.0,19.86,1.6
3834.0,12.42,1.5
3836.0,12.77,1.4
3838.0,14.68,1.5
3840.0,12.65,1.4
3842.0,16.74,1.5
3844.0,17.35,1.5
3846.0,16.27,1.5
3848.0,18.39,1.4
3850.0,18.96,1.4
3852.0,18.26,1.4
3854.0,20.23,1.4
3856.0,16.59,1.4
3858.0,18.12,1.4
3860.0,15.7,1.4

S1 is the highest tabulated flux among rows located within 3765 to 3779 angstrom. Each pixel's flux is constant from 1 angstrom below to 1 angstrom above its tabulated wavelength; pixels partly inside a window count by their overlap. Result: 18.8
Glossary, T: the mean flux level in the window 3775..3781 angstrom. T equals 16.1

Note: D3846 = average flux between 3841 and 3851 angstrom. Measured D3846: 17.5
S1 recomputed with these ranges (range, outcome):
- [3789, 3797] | 18.92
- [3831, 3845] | 19.86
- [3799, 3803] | 16.49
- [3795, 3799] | 16.07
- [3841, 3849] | 18.39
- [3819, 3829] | 17.66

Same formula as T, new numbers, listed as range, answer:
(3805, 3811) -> 18.2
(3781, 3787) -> 18.3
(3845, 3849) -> 17.3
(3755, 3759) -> 16.8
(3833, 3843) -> 13.9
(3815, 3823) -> 16.2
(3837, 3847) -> 15.5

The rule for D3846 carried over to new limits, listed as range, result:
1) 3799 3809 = 16.5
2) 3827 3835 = 15.9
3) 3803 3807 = 18.2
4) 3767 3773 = 15.4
